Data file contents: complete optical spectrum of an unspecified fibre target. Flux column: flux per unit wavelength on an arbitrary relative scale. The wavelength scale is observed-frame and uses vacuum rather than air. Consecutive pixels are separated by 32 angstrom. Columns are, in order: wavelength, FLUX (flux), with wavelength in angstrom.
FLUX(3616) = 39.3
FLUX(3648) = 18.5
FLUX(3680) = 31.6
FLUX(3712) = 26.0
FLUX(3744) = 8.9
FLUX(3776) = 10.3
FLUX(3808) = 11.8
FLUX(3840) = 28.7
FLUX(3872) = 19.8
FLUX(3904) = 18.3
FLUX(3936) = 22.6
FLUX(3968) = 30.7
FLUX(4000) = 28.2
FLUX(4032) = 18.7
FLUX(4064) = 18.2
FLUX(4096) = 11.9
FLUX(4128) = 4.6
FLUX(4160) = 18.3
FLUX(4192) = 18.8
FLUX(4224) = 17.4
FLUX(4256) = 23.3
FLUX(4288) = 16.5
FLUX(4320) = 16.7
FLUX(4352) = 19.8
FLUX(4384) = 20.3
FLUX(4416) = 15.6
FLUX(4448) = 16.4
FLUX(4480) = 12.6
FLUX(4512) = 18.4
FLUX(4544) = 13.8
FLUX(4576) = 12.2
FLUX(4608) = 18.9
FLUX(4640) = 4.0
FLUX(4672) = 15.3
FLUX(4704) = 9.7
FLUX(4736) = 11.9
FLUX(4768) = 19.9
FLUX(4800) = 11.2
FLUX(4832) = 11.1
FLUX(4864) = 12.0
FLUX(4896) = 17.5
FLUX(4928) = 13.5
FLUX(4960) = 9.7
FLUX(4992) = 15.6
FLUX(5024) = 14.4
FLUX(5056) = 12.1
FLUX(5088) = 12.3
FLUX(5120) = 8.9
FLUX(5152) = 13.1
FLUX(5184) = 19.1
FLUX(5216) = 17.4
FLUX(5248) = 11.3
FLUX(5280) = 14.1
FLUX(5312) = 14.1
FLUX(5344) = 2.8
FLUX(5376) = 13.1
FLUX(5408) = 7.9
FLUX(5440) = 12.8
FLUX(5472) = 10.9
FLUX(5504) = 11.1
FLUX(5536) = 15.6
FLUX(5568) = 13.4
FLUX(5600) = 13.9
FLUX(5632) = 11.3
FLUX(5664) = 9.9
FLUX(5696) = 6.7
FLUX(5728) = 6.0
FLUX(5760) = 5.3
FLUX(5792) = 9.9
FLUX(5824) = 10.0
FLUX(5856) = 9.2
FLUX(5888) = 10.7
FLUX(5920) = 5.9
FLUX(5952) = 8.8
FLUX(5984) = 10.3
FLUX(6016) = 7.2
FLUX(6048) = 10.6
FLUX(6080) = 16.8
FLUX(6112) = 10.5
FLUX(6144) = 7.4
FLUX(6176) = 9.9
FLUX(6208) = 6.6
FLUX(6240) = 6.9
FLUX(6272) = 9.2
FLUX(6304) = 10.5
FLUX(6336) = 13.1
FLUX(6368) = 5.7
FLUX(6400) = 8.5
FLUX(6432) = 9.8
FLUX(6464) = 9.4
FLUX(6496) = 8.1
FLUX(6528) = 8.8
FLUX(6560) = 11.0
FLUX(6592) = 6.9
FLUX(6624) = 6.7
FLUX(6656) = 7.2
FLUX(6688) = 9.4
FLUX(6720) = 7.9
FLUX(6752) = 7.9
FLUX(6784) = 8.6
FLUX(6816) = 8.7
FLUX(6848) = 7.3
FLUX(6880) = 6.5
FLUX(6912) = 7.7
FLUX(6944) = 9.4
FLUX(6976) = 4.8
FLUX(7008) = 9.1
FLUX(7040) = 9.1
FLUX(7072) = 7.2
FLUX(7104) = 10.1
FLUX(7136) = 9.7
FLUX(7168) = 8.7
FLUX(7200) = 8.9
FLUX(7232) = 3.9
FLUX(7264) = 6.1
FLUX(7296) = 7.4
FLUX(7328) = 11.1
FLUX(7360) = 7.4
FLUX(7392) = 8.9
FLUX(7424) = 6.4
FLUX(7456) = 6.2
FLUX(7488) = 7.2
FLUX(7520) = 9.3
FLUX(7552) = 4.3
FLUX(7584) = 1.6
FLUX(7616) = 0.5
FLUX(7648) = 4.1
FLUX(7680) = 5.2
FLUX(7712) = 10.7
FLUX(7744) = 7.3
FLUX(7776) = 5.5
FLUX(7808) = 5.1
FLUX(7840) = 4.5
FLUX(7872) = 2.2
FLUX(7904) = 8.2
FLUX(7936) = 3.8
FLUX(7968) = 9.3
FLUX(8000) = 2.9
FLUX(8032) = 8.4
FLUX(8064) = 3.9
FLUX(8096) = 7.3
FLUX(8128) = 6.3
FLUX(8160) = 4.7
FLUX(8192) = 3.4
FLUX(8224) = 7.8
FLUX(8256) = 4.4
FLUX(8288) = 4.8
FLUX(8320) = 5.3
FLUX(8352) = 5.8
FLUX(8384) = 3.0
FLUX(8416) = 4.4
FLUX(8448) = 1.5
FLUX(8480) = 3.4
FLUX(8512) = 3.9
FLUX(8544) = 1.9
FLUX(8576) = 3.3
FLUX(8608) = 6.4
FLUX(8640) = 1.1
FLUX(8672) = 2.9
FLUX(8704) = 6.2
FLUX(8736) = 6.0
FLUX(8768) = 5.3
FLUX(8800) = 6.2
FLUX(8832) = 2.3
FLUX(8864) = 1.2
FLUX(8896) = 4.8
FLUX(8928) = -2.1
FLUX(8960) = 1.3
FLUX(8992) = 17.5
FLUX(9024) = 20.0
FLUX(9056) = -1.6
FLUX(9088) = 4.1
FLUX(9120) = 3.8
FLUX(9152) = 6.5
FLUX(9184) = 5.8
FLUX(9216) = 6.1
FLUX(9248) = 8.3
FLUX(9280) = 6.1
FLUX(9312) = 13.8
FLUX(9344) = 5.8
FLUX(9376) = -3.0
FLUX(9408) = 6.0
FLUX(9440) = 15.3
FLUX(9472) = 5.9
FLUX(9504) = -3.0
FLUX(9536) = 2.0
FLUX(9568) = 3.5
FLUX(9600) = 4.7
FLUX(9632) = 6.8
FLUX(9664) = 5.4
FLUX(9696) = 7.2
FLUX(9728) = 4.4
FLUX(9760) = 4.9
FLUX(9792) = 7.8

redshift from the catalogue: 1.42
